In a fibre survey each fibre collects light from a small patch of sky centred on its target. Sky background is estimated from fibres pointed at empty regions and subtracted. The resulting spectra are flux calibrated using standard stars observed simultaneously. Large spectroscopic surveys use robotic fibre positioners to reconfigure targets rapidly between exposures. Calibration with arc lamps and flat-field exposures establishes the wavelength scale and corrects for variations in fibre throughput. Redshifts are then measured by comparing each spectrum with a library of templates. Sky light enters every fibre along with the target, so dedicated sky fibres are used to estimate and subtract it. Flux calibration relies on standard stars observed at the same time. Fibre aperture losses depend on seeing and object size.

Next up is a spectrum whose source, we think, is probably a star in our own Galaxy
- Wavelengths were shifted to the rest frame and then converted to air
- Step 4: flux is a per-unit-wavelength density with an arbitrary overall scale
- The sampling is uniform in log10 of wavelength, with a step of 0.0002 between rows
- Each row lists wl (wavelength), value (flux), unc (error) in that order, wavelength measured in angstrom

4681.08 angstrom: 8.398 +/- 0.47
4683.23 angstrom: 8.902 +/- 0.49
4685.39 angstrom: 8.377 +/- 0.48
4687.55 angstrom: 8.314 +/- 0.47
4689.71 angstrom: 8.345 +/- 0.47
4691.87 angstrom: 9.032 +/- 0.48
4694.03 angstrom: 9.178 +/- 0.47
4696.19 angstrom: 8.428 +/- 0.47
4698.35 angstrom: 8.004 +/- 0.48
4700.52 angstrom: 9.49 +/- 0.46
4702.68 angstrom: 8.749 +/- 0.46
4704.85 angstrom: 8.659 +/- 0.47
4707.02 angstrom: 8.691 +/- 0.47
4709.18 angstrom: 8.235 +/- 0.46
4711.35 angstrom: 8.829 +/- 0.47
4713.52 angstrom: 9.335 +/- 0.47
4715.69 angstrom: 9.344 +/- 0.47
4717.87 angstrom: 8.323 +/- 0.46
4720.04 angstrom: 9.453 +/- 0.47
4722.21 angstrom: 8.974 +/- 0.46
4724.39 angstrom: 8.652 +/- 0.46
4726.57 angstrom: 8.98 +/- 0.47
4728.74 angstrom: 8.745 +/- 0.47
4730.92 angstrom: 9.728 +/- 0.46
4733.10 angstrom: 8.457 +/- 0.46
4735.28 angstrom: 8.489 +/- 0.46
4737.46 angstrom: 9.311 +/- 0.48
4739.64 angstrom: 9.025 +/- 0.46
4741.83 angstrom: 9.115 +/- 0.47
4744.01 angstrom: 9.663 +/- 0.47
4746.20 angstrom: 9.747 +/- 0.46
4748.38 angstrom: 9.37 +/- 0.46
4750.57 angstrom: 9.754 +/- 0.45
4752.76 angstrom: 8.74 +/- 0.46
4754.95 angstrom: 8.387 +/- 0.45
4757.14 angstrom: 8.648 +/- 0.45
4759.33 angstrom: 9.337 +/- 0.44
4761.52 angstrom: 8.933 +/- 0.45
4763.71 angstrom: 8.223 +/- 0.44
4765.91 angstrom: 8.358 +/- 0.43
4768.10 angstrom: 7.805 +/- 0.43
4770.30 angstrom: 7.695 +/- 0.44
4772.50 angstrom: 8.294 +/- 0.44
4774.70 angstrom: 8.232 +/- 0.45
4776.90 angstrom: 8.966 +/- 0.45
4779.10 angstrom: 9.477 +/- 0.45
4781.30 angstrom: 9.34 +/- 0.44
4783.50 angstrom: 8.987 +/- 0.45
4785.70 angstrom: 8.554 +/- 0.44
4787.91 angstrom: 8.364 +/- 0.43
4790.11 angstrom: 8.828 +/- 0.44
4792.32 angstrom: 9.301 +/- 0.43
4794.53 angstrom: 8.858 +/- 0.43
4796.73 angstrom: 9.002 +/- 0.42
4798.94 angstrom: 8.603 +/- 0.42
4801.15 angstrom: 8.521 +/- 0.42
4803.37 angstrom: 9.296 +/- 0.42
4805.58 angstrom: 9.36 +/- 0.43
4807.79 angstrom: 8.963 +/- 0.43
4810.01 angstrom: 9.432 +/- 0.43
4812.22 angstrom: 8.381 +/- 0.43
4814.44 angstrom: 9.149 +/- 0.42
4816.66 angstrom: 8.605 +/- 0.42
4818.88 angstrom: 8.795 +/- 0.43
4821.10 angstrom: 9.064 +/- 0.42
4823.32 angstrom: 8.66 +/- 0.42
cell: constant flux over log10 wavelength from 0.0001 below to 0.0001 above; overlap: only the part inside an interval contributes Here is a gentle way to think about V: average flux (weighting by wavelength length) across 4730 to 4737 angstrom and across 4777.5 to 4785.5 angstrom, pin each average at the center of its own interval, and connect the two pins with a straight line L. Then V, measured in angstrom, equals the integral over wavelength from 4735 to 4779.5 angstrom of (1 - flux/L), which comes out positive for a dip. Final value 1.0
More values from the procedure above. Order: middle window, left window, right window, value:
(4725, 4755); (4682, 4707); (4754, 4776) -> -2.23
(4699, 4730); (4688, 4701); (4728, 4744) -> -0.10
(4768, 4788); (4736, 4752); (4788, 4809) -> 1.07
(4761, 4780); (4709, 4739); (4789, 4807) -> 1.15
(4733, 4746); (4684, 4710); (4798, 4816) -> -0.51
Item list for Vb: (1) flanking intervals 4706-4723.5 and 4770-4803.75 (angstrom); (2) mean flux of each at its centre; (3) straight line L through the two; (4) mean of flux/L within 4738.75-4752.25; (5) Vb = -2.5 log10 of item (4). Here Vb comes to -0.07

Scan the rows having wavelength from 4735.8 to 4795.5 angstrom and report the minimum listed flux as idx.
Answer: 7.695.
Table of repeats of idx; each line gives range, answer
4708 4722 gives 8.235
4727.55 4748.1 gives 8.457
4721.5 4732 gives 8.652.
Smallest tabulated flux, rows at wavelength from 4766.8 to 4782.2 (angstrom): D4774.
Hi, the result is 7.695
